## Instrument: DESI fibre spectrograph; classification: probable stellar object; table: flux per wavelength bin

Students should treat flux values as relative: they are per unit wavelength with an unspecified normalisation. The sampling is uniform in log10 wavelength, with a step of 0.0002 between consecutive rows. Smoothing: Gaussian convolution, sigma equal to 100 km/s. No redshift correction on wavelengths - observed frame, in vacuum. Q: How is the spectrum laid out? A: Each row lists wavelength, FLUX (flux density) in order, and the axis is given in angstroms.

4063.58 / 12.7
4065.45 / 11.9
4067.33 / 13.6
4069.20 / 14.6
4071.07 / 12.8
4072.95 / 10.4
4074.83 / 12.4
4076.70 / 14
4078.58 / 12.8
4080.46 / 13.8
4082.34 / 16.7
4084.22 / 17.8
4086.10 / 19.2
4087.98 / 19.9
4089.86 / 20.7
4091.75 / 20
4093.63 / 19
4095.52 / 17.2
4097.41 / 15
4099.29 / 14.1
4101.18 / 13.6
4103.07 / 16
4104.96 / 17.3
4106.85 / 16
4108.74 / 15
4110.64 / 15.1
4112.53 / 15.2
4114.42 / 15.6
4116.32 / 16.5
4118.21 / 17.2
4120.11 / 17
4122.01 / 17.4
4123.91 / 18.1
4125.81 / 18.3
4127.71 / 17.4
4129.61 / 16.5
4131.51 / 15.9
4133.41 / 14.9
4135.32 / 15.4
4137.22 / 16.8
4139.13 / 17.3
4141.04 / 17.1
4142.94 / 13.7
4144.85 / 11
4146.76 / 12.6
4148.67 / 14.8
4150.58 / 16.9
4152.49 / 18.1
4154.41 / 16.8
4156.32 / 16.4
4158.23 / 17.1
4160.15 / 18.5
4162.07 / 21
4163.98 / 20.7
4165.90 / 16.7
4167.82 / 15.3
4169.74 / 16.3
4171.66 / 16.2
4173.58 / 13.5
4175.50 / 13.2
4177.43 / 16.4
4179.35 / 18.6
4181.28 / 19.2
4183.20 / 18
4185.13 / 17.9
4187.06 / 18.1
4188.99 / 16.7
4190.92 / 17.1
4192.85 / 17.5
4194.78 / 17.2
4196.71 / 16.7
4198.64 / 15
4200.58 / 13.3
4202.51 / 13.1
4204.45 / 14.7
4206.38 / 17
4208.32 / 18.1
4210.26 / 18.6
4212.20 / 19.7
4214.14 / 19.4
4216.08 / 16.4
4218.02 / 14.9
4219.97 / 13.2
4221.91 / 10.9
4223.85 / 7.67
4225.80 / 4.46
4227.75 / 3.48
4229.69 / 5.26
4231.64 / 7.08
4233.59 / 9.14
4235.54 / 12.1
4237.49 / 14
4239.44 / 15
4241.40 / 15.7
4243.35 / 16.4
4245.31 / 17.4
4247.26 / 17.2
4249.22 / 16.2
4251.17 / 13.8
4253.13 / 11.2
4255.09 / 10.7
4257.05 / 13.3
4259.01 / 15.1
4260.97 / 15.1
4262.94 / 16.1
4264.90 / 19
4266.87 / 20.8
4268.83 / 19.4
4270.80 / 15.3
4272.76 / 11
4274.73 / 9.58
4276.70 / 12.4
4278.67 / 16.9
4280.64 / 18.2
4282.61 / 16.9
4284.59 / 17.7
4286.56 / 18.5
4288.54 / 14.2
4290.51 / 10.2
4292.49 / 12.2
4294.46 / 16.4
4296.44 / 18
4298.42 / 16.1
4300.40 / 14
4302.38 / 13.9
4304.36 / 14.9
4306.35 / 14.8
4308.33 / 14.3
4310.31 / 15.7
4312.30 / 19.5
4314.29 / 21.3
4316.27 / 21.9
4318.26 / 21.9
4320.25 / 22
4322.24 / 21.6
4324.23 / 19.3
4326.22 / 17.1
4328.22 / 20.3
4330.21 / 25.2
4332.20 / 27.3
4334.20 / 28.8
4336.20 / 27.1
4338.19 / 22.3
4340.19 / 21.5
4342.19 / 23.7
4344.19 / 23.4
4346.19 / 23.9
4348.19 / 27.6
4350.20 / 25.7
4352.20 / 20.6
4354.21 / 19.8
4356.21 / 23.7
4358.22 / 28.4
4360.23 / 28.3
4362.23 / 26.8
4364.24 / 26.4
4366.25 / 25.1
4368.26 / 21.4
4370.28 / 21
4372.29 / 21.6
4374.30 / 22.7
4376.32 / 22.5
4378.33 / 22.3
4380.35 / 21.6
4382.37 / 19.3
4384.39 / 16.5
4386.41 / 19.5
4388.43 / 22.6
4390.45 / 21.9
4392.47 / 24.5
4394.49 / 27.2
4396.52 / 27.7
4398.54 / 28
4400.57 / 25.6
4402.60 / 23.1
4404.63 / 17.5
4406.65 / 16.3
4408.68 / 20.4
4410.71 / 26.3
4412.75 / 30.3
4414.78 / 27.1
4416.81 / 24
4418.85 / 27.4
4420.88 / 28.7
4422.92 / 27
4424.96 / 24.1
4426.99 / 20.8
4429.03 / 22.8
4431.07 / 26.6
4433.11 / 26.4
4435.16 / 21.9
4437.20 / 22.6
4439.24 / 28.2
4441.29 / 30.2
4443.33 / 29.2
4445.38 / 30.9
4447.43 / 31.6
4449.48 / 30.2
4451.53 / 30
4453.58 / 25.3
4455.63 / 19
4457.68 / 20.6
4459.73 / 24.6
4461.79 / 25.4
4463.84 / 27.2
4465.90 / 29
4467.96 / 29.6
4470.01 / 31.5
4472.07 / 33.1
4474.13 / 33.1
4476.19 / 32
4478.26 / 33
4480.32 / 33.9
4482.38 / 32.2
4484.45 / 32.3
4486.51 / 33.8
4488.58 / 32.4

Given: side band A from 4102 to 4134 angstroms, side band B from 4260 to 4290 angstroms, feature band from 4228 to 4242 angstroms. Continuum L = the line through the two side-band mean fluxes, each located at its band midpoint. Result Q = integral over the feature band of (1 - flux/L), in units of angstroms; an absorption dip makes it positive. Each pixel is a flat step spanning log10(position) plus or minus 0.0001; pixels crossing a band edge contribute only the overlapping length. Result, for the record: 4.7 angstroms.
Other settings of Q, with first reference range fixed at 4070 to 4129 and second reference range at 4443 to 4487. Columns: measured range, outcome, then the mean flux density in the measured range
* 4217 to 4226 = 4.3 angstroms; 10.8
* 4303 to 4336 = 5.1 angstroms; 20.5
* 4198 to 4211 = 2.8 angstroms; 15.6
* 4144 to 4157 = 2.0 angstroms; 15.2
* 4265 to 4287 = 6.3 angstroms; 16.1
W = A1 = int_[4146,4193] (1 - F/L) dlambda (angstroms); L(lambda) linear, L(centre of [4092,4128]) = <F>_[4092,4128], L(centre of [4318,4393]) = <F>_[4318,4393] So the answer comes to 2.8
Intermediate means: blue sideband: 16.4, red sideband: 23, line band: 17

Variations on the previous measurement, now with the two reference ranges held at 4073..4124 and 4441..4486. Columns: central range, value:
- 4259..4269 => 2.0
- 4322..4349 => 1.3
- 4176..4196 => 1.9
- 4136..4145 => 1.1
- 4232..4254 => 7.4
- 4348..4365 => 0.2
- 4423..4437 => 2.1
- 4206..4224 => 4.0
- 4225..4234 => 6.6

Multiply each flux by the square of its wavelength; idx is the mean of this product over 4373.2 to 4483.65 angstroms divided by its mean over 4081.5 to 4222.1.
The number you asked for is 1.78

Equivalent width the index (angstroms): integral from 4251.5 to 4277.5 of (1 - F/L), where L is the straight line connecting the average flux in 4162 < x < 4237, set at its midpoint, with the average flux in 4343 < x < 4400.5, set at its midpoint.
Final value 5.13 angstroms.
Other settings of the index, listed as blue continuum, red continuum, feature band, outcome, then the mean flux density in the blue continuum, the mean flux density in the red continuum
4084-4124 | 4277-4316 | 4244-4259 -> 1.7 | 16.9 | 16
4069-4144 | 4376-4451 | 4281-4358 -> 7.9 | 16.1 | 24.7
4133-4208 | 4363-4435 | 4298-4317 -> 3.8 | 16.4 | 23.6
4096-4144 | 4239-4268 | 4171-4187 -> -0.9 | 16.1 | 15.6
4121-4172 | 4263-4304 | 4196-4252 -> 8.3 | 16.6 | 15.5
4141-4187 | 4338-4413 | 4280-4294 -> 3.5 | 16.5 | 23.3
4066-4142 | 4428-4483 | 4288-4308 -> 7.3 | 16.1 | 28.1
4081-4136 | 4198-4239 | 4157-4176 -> -2.9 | 16.8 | 12.7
